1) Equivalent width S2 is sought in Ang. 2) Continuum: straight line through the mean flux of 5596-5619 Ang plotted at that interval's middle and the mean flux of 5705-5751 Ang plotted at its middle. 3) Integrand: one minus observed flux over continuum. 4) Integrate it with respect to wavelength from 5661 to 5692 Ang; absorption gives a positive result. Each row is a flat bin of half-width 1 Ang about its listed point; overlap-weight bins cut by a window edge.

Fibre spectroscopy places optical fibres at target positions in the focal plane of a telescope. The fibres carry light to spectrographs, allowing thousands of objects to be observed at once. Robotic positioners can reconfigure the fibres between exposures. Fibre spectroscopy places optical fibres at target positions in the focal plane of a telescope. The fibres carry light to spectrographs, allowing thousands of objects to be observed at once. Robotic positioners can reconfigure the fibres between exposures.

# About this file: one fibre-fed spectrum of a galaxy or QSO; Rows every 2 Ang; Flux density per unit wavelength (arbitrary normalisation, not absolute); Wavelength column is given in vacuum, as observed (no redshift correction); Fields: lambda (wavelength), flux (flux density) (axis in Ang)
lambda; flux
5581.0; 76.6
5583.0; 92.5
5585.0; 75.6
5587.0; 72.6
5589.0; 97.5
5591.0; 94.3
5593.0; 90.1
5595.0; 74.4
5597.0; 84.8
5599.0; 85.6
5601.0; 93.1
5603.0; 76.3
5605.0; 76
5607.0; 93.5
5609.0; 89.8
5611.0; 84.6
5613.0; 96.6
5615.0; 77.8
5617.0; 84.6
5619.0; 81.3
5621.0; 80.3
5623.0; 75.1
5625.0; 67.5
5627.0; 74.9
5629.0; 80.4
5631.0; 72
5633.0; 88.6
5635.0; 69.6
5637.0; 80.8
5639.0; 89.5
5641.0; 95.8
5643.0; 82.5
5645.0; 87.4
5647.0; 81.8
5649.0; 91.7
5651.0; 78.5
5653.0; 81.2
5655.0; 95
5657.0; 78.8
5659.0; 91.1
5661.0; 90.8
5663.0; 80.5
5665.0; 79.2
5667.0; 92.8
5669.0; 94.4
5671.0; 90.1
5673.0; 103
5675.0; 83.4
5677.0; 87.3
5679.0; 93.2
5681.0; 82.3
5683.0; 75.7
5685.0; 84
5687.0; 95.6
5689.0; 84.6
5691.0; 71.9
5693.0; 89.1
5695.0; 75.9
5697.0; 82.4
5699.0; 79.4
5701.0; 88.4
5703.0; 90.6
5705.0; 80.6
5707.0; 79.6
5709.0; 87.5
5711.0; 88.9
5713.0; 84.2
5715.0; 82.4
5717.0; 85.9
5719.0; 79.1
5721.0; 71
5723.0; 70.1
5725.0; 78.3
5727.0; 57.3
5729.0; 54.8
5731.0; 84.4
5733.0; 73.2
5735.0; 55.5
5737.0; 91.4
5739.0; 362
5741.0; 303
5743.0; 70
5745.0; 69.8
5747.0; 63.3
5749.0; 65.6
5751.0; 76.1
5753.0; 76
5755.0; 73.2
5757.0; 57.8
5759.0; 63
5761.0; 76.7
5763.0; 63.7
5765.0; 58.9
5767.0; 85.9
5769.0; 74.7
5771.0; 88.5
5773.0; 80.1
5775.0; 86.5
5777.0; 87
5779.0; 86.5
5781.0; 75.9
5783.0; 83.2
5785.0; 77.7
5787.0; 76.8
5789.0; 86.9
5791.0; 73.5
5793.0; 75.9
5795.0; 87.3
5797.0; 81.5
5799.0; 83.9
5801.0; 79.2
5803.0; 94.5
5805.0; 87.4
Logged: 1.9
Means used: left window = 85.5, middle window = 86.7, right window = 97.2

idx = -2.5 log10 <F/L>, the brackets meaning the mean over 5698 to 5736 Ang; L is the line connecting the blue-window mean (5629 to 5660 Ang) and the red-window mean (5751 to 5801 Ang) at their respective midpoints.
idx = 0.04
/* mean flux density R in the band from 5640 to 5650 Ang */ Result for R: 87.8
